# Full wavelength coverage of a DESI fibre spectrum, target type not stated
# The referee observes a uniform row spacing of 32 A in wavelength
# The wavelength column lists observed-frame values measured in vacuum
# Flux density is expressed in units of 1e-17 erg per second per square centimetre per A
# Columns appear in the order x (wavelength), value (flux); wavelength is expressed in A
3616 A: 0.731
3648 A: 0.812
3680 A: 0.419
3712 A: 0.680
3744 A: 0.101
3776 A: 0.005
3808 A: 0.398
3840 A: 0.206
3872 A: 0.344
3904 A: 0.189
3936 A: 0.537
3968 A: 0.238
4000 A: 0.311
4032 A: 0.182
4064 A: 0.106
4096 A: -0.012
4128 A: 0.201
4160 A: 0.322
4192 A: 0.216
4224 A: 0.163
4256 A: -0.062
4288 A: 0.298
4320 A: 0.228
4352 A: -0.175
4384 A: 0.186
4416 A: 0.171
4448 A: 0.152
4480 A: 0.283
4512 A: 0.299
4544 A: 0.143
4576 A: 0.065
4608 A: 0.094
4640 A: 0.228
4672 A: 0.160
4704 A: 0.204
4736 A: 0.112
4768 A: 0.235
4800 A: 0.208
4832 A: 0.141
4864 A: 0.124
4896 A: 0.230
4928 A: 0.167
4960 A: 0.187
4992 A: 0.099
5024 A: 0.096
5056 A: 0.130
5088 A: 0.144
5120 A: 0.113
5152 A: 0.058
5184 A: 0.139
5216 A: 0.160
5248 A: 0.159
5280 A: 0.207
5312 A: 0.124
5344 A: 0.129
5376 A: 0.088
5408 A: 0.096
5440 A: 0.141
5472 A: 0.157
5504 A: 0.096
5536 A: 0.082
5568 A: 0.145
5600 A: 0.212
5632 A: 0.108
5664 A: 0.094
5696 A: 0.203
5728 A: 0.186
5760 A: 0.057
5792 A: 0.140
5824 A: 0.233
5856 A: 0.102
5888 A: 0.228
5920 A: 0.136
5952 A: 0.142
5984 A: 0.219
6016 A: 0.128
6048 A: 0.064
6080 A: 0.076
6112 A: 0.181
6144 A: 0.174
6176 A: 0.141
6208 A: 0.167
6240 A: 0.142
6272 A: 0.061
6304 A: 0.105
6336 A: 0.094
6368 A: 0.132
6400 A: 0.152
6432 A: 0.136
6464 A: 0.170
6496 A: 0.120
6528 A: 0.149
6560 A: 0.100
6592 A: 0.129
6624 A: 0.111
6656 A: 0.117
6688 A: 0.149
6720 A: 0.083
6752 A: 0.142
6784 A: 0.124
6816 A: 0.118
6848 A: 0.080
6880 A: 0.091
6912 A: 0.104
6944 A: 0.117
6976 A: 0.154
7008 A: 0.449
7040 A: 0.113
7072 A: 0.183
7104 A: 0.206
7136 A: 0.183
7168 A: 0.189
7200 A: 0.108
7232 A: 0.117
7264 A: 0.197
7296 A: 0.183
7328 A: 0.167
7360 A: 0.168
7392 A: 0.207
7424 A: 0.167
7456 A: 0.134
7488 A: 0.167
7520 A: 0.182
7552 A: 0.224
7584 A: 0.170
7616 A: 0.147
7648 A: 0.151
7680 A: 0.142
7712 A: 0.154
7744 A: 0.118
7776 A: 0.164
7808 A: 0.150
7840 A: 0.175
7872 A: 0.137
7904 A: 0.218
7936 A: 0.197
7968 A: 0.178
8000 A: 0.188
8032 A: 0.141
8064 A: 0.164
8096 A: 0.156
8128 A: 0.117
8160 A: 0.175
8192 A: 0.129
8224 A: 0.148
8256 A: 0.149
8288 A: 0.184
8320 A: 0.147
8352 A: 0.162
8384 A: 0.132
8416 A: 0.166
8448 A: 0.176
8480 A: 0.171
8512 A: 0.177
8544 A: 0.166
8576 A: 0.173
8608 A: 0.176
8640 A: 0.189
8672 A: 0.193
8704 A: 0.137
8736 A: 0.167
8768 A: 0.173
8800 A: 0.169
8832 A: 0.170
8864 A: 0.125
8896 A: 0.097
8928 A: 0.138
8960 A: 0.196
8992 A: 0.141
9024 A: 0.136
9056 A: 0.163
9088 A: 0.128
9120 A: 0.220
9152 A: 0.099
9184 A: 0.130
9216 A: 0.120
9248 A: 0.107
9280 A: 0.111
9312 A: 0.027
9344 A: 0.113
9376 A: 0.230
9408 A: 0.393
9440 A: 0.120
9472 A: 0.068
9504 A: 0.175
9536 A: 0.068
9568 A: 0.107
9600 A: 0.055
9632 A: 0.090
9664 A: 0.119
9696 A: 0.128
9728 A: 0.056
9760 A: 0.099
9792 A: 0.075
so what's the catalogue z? 0.877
